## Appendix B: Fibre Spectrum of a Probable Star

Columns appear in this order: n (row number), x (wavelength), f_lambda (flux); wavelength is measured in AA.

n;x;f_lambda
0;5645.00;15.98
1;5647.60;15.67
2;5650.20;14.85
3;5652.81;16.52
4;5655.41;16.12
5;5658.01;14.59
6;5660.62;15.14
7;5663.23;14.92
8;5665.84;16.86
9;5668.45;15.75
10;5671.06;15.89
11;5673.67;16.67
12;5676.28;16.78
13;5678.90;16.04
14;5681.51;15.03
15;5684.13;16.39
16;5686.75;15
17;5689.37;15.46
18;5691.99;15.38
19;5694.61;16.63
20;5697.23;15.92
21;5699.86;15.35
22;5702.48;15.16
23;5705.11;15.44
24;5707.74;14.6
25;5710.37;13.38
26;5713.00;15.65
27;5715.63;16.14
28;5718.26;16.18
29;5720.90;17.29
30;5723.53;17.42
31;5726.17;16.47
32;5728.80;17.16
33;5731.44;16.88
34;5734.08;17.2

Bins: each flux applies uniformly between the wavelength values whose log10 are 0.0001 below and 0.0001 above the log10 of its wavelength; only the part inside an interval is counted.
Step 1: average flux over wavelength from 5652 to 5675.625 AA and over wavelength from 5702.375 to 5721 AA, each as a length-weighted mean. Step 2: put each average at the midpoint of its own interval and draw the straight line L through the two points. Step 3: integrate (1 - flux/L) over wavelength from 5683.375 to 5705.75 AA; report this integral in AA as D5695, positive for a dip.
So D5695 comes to -0.11 AA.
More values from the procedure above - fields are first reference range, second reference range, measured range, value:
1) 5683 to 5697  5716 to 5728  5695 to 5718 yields 1.4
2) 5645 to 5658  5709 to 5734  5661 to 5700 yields 0.2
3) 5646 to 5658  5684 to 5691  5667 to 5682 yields -0.5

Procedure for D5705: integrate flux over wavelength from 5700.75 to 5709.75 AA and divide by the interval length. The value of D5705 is 14.9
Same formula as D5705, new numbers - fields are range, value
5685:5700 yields 15.7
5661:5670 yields 15.8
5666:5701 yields 15.9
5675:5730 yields 15.8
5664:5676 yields 16.3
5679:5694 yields 15.6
